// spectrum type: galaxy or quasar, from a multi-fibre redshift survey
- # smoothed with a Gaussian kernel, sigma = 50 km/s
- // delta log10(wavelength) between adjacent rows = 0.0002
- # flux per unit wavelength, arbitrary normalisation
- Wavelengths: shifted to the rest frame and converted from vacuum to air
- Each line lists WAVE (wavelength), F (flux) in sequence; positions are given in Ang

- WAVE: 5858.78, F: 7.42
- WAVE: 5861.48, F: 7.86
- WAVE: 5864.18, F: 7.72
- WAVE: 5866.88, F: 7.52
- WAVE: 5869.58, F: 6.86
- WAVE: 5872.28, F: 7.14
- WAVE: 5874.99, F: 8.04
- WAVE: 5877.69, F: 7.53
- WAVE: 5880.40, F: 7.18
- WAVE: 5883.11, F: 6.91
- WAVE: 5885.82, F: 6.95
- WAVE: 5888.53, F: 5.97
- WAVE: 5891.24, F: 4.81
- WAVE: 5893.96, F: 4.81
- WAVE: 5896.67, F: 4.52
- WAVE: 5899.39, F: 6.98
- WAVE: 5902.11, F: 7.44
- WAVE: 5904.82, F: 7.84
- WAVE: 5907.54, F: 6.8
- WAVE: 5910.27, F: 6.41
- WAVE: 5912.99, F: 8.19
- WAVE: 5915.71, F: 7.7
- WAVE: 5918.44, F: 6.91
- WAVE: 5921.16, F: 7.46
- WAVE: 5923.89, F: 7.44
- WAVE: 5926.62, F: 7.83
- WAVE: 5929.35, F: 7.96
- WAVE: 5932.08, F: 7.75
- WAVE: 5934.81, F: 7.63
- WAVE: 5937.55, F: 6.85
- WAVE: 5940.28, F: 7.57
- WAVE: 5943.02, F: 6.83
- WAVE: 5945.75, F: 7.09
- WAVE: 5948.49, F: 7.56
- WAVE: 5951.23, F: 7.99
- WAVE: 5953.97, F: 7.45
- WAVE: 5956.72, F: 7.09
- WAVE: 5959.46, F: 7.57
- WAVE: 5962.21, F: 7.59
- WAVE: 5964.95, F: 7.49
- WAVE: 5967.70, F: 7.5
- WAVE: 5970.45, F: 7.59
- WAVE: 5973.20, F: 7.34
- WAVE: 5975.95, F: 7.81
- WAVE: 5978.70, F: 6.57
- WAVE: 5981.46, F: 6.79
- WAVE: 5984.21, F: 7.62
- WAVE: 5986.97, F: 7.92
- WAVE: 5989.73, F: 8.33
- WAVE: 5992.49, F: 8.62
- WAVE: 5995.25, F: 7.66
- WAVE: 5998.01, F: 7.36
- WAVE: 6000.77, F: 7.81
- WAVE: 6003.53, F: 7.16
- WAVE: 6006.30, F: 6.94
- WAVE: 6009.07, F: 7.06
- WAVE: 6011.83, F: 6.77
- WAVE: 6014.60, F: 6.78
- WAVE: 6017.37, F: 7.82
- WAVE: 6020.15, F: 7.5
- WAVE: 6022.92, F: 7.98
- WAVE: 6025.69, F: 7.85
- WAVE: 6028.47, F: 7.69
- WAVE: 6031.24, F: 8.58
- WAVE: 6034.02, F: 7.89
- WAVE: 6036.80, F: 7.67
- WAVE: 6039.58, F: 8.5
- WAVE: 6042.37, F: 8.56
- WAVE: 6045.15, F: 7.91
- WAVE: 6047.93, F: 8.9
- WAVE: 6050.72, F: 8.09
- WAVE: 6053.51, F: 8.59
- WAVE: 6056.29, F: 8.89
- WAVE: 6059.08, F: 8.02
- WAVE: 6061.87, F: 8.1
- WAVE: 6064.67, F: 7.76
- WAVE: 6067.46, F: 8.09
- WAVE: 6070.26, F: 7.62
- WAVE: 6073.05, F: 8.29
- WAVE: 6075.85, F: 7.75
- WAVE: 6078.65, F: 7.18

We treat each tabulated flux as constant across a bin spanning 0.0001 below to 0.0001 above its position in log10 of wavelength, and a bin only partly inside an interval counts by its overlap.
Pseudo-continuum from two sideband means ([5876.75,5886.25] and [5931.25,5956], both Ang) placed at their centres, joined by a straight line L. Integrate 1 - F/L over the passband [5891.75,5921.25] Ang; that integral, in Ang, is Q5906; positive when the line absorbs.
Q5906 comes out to 2.1 Ang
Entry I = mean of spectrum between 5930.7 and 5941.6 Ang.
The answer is 7.45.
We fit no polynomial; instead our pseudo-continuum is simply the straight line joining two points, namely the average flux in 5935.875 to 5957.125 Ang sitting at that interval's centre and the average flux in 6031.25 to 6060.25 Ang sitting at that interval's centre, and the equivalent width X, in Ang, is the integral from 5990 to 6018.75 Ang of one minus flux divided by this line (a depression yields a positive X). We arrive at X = 1.7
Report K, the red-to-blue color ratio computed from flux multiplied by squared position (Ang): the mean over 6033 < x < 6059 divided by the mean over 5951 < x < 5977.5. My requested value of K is 1.14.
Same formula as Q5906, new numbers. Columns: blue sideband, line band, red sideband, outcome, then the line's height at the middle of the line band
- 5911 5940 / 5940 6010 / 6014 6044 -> 2.28 Ang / 7.73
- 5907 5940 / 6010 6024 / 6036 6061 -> 1.34 Ang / 8.13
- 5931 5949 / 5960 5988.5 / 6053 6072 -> 0.41 Ang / 7.54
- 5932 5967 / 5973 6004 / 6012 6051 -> 0.23 Ang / 7.66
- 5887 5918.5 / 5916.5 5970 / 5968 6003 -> -3.12 Ang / 7.05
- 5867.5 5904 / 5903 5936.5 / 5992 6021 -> -3.34 Ang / 6.81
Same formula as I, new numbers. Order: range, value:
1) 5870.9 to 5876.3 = 7.58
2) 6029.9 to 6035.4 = 8.23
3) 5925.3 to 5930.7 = 7.9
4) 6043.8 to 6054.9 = 8.38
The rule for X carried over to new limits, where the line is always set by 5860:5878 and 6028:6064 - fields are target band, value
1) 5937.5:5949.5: 0.97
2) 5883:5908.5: 4.59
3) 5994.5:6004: 0.65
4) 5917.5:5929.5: 0.40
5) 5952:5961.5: 0.56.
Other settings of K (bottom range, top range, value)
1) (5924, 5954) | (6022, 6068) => 1.13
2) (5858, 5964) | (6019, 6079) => 1.18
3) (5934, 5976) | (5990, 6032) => 1.04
